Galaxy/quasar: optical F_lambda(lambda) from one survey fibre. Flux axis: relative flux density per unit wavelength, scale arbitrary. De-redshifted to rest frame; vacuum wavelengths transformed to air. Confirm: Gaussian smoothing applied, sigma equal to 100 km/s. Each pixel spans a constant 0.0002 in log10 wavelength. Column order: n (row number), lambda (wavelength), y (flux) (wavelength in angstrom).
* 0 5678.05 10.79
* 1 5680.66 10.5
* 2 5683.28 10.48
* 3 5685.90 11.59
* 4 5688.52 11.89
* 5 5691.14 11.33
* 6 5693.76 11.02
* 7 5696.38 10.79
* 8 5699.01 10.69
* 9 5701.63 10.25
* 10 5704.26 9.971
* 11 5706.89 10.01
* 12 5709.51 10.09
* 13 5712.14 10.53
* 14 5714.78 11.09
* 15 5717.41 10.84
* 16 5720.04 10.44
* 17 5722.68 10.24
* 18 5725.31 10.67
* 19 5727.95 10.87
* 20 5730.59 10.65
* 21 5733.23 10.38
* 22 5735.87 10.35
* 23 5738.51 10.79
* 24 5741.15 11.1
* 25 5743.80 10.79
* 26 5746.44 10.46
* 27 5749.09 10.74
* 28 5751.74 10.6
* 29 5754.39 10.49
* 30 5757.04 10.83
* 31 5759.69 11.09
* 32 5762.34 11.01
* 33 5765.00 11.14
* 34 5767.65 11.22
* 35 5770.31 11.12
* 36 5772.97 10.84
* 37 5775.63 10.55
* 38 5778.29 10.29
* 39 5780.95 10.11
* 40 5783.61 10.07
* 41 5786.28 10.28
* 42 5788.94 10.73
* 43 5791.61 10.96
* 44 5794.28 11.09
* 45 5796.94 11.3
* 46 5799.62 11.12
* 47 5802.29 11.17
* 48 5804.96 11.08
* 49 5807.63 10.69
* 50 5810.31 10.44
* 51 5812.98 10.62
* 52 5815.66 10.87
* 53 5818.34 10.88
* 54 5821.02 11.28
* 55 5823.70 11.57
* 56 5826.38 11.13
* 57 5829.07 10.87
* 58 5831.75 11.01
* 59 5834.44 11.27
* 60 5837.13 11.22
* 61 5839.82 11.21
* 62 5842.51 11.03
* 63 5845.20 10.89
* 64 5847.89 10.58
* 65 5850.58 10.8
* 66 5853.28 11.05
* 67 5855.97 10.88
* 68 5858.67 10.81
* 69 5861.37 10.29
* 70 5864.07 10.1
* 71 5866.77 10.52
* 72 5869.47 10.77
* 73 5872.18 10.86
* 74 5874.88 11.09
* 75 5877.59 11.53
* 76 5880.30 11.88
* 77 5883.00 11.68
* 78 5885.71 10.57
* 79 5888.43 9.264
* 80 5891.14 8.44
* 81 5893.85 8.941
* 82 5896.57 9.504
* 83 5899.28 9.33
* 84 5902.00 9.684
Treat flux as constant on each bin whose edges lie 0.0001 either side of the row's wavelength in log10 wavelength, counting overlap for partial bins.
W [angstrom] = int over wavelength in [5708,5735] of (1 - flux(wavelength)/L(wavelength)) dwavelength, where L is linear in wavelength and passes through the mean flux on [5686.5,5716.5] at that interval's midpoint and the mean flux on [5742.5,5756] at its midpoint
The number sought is 0.3 angstrom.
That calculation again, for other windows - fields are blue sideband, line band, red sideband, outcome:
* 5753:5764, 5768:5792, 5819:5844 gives 0.9 angstrom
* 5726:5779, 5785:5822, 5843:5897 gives -0.8 angstrom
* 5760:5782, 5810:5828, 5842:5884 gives -0.2 angstrom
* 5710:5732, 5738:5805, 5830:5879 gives -0.4 angstrom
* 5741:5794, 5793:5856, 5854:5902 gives -2.8 angstrom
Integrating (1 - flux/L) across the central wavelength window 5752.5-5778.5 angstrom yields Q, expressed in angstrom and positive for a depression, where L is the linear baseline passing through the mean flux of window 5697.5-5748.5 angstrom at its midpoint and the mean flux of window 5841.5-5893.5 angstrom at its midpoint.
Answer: -0.7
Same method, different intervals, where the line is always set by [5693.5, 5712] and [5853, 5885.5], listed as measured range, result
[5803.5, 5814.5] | 0.02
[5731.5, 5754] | -0.28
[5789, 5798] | -0.31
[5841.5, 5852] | 0.04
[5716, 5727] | -0.13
